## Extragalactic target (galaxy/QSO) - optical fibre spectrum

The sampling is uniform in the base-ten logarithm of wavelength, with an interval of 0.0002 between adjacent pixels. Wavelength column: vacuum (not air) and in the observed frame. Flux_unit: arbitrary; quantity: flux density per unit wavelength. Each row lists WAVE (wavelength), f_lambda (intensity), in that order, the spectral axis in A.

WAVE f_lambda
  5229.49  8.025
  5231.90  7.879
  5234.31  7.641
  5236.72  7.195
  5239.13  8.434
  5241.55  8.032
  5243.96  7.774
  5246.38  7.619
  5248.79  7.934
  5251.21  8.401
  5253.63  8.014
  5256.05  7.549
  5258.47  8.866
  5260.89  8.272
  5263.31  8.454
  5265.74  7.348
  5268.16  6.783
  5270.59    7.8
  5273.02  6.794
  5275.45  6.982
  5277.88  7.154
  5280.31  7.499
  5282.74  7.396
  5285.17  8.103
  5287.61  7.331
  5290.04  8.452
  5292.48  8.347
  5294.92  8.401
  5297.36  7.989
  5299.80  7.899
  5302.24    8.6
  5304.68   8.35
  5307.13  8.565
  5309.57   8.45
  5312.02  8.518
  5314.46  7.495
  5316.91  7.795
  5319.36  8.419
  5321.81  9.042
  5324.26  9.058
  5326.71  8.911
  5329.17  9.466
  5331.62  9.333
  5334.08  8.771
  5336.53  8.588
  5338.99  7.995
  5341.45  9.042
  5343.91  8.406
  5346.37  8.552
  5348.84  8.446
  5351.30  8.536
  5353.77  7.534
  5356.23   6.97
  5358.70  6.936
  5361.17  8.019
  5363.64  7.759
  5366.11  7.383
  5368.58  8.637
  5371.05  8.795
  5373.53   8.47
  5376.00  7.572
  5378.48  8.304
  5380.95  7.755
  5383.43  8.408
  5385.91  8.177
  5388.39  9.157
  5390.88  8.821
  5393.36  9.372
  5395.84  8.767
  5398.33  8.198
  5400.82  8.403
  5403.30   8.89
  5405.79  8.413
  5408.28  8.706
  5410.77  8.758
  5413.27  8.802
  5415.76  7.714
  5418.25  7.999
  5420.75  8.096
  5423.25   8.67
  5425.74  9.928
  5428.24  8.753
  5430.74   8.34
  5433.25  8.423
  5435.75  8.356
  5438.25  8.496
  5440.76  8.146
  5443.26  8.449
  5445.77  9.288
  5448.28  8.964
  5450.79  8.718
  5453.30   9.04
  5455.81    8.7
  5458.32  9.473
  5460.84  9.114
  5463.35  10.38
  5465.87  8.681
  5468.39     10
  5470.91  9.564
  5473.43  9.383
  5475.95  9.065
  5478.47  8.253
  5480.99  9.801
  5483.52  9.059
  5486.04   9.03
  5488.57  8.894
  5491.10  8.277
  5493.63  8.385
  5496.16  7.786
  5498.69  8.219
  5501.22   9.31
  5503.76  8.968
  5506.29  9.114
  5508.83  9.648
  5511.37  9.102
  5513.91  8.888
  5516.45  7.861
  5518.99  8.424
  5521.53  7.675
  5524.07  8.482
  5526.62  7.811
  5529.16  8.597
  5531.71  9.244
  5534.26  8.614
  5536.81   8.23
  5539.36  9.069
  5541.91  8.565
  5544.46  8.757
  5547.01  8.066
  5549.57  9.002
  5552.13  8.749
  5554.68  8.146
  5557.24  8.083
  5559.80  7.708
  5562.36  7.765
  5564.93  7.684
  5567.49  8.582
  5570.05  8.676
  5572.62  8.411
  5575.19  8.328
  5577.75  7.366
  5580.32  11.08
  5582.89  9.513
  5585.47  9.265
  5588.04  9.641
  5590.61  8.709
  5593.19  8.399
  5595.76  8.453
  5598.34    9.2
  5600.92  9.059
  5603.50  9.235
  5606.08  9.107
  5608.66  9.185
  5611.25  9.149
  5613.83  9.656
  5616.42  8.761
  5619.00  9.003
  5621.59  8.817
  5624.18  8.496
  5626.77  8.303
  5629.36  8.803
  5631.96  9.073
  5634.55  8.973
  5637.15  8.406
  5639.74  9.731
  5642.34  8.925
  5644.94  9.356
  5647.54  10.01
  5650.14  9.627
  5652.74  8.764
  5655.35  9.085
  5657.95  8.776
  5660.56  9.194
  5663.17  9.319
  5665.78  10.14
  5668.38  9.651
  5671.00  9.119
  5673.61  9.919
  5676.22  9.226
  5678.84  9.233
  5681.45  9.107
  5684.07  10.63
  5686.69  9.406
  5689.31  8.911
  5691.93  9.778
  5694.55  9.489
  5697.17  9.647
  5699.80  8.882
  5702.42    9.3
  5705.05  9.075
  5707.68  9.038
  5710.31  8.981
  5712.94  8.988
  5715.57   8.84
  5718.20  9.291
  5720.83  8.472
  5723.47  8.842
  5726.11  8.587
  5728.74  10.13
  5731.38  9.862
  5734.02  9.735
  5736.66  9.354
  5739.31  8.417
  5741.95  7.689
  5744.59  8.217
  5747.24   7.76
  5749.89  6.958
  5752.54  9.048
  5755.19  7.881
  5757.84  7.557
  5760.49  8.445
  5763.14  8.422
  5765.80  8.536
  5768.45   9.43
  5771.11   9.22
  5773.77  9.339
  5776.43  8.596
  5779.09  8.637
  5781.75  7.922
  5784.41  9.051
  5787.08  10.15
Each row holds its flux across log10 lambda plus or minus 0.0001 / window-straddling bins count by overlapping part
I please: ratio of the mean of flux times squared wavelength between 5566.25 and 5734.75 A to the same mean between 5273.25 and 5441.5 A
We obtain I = 1.22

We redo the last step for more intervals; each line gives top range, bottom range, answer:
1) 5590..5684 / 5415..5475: 1.10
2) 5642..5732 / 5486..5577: 1.16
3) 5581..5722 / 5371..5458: 1.17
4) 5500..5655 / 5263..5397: 1.18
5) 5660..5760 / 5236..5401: 1.28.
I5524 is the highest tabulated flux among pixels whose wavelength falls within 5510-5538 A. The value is 9.244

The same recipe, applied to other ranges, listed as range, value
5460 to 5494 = 10.38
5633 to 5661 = 10.01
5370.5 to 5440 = 9.928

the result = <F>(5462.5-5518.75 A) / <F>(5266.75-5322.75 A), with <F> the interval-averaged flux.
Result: 1.13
